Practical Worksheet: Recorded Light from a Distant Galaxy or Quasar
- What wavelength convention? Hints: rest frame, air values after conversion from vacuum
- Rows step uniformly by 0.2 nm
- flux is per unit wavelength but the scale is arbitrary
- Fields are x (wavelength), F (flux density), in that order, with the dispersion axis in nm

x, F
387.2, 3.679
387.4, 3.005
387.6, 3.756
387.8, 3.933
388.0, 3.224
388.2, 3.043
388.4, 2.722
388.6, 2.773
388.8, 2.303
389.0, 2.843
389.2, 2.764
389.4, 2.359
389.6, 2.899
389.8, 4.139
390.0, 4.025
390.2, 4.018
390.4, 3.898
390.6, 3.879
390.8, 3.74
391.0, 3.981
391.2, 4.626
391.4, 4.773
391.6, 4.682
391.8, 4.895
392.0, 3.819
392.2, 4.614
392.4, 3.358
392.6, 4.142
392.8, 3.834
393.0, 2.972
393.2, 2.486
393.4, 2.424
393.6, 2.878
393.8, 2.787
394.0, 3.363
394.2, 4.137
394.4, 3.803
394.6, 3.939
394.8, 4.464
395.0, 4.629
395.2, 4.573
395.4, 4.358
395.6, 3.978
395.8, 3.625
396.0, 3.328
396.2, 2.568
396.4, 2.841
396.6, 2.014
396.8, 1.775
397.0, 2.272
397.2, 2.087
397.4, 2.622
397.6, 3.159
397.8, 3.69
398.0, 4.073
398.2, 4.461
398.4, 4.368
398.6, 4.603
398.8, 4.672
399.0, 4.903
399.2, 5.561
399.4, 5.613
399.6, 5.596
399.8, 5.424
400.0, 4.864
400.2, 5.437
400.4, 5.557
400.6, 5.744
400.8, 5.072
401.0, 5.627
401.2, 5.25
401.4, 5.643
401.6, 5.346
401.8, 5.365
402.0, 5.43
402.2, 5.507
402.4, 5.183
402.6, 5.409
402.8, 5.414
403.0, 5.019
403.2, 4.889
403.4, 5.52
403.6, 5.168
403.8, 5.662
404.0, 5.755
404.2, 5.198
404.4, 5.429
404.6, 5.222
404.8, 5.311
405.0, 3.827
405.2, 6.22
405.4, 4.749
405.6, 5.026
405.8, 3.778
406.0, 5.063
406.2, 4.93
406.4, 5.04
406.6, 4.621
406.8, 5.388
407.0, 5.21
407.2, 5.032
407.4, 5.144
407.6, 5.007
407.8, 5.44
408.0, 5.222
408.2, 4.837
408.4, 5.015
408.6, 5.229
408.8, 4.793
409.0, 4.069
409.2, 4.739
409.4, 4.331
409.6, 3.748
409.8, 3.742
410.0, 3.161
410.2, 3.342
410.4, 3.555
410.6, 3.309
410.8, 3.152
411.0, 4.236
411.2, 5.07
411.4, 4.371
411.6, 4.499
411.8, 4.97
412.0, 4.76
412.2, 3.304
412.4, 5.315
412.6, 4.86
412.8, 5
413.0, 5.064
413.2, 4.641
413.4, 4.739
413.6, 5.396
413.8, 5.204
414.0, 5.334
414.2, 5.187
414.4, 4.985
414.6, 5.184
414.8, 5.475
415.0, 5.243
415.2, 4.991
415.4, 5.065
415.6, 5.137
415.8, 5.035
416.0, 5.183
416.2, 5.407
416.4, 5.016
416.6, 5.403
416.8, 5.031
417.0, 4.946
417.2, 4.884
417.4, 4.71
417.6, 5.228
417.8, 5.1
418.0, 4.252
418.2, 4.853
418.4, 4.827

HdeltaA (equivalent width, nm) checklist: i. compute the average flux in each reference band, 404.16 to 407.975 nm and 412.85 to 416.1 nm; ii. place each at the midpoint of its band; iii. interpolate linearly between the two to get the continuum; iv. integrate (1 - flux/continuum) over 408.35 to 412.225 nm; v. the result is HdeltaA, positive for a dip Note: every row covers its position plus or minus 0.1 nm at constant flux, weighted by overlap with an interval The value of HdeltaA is 0.686 nm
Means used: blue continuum 5.03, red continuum 5.11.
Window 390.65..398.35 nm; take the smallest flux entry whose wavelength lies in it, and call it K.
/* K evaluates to 1.775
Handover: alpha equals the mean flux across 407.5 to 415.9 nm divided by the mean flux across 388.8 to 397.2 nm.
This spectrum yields 1.3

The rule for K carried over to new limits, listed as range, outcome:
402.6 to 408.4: 3.778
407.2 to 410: 3.161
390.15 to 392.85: 3.358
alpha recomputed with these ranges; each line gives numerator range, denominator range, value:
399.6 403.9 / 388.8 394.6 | 1.48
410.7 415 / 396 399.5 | 1.34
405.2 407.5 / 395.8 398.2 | 1.73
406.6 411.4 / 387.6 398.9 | 1.26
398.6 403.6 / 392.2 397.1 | 1.57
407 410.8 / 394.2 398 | 1.31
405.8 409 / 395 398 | 1.59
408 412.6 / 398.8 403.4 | 0.80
